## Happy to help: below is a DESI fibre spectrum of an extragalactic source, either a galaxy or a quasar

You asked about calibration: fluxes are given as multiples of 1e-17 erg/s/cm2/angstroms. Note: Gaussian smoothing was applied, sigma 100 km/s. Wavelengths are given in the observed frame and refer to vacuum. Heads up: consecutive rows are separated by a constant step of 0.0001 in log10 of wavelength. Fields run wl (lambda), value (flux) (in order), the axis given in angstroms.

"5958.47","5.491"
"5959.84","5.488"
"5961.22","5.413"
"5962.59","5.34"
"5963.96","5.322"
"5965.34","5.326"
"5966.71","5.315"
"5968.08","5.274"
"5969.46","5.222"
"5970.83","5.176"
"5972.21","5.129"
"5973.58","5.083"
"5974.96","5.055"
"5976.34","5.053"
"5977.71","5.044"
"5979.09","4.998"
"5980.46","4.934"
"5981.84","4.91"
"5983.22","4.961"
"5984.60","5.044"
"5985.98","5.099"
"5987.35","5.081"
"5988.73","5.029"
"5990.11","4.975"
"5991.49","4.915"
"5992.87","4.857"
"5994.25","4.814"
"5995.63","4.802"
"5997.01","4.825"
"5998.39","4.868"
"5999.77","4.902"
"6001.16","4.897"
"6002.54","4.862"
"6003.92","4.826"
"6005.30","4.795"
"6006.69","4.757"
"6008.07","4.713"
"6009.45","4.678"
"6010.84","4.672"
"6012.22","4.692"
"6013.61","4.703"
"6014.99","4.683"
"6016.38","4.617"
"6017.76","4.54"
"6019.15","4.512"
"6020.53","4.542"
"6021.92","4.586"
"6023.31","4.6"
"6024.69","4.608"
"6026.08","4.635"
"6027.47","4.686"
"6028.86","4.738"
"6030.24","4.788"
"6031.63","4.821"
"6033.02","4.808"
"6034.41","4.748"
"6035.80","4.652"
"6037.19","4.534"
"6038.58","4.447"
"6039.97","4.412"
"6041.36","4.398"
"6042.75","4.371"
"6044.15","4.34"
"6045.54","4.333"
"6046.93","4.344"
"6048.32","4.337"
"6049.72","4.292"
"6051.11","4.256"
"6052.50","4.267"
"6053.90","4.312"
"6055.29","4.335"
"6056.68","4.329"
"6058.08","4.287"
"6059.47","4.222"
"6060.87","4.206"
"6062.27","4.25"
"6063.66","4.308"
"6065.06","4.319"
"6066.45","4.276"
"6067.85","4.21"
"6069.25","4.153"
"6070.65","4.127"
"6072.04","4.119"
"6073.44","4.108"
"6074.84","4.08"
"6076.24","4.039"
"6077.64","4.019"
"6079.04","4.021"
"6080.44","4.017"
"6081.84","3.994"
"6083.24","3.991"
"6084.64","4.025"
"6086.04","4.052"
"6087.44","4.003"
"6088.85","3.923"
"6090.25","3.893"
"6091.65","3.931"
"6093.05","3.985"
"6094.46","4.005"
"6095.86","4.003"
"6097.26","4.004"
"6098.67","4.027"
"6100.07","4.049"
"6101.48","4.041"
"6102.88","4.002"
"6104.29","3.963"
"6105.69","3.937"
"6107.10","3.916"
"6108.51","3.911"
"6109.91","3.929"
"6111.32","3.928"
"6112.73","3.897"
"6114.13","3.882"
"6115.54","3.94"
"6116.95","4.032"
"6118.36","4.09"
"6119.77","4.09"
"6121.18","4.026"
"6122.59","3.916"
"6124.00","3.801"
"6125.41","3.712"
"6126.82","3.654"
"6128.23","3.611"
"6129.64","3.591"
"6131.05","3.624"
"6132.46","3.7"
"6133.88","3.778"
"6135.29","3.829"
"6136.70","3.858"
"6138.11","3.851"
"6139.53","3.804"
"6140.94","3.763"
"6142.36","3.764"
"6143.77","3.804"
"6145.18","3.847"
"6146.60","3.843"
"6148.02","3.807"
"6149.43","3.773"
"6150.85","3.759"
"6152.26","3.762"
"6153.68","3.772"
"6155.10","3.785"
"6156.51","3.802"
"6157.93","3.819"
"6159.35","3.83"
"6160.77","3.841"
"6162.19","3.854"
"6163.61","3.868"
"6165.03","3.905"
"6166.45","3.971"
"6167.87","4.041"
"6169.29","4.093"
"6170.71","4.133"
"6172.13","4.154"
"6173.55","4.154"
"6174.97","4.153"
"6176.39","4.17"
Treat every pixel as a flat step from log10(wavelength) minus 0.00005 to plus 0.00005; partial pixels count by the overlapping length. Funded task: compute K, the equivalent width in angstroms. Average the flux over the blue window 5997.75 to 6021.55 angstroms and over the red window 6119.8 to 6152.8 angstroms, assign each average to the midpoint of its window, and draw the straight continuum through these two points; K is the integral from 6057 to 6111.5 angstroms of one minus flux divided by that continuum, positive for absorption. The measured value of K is 1.4 angstroms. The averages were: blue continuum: 4.72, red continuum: 3.78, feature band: 4.06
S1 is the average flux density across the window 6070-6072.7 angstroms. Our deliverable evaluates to 4.14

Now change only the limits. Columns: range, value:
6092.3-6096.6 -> 4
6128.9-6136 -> 3.71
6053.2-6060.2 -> 4.3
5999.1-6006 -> 4.85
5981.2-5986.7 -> 5.01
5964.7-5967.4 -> 5.34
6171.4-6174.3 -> 4.16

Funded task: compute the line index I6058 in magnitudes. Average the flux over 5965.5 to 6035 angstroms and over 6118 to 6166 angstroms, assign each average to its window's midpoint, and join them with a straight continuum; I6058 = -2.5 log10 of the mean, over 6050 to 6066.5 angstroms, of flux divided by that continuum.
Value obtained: 0.04 mag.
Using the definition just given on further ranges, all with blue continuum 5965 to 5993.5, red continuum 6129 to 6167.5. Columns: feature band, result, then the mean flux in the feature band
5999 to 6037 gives 0.02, 4.7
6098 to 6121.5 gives 0.03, 3.98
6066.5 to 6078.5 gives 0.07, 4.11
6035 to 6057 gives 0.05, 4.38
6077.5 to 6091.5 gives 0.08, 3.99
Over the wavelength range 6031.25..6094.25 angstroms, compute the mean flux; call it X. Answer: 4.24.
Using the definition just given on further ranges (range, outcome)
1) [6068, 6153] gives 3.92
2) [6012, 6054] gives 4.54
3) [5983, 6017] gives 4.84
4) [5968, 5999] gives 5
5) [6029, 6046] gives 4.56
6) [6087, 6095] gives 3.95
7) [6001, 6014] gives 4.75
